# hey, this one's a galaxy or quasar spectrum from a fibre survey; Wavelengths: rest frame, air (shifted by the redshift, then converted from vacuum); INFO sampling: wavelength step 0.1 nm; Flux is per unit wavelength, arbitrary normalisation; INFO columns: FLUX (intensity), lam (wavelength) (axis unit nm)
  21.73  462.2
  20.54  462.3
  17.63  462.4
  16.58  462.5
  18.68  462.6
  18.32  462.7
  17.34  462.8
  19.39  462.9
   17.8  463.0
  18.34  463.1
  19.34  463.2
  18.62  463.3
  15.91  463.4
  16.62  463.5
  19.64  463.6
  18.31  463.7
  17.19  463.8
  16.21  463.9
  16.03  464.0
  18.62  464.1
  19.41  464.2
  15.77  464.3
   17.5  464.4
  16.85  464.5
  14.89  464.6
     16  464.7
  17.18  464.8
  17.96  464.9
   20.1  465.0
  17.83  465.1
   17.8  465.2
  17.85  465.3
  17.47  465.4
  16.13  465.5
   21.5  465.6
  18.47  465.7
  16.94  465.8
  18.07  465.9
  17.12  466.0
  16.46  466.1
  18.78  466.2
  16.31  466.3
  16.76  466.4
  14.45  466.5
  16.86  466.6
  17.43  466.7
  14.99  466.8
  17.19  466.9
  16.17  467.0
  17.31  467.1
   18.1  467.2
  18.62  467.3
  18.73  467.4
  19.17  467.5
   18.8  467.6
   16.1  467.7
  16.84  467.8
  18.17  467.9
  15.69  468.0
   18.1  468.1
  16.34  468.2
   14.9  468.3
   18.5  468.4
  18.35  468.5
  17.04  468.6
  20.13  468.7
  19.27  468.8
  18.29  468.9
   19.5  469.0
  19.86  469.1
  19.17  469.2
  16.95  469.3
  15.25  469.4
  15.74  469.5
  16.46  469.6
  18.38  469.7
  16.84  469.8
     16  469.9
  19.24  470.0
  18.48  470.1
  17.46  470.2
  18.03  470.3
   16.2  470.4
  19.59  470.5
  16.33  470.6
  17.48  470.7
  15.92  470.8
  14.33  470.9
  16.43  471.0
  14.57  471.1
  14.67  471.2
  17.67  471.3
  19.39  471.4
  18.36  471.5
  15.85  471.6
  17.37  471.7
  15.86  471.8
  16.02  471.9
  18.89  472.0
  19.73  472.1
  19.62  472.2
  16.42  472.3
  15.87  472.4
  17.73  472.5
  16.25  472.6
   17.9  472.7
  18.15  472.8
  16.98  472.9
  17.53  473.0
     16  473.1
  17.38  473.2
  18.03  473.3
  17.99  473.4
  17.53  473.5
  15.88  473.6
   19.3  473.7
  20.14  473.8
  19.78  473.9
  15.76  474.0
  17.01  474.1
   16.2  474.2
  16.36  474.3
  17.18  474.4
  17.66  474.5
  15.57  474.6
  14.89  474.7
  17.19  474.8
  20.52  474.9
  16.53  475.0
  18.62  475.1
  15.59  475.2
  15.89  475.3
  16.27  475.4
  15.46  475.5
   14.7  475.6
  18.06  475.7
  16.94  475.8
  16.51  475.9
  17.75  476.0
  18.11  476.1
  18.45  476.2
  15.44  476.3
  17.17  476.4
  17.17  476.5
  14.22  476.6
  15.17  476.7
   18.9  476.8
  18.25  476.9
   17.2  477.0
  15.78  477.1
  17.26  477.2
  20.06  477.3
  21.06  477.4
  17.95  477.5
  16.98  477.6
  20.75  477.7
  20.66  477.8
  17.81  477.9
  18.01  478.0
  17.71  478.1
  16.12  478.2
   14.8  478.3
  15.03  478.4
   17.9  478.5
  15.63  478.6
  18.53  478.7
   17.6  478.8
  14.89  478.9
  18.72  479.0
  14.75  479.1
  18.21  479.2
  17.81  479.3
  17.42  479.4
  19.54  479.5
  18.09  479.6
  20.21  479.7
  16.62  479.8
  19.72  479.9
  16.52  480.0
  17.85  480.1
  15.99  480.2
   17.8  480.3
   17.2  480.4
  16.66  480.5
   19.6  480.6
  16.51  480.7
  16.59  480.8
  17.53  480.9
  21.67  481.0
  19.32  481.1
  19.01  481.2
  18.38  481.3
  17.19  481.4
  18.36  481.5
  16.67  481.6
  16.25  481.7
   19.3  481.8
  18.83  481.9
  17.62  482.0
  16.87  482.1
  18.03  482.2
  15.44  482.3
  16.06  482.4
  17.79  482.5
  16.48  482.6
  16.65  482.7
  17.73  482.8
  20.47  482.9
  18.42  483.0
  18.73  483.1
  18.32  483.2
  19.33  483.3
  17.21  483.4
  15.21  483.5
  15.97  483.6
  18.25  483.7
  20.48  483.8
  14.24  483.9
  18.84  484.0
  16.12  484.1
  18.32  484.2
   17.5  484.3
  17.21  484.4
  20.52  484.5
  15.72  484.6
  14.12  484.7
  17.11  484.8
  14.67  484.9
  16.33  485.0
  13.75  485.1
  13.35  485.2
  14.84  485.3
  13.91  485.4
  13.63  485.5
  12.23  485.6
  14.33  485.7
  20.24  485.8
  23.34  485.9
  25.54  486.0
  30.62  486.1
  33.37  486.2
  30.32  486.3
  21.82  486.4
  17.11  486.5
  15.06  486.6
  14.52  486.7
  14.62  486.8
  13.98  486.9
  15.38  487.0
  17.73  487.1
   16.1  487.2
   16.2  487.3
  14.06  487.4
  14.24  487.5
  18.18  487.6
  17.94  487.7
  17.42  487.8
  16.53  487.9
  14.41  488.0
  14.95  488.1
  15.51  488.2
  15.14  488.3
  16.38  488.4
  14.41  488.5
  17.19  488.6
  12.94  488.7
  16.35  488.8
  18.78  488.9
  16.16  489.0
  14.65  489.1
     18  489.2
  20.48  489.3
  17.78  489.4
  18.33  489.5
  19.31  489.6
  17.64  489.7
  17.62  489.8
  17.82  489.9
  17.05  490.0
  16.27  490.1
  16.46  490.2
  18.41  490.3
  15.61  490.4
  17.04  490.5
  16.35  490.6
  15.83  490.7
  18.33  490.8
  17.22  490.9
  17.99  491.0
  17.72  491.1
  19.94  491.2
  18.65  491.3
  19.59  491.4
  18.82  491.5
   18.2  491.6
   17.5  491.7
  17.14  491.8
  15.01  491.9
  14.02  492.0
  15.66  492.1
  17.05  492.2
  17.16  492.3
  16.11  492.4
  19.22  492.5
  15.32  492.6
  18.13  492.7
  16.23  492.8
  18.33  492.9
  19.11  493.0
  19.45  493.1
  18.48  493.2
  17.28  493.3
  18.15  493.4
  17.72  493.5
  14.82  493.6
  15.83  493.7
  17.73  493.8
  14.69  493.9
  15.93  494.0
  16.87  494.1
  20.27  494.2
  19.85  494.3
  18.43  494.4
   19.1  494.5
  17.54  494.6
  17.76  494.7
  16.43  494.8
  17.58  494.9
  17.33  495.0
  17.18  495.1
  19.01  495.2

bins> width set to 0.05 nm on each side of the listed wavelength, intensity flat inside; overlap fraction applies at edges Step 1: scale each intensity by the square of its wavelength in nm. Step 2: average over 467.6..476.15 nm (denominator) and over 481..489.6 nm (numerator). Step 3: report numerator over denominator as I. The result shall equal 1.1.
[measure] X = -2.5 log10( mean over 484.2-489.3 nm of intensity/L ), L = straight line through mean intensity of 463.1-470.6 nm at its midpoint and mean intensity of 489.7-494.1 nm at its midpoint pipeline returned 0.01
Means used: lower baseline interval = 17.5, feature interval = 17.2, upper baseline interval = 17.2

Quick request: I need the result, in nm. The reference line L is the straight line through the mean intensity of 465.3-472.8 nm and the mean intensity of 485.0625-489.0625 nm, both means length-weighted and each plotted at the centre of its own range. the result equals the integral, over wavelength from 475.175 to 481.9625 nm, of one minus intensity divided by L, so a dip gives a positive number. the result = -0.064 nm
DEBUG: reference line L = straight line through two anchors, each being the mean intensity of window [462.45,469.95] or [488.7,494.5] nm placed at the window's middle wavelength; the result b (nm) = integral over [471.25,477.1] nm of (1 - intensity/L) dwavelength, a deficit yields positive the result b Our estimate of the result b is 0.10 nm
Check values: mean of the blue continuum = 17.5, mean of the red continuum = 17.4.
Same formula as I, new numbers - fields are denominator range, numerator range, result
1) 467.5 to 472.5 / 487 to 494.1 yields 1.06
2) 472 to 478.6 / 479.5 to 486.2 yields 1.06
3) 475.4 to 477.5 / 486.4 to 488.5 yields 0.97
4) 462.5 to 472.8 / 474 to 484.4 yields 1.05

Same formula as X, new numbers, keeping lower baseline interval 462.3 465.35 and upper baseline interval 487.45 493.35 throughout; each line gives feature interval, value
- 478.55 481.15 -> -0.02 mag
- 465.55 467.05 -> 0.03 mag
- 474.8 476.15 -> 0.03 mag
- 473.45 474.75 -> 0.02 mag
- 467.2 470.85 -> -0.01 mag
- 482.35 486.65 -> -0.06 mag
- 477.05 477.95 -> -0.08 mag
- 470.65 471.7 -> 0.07 mag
